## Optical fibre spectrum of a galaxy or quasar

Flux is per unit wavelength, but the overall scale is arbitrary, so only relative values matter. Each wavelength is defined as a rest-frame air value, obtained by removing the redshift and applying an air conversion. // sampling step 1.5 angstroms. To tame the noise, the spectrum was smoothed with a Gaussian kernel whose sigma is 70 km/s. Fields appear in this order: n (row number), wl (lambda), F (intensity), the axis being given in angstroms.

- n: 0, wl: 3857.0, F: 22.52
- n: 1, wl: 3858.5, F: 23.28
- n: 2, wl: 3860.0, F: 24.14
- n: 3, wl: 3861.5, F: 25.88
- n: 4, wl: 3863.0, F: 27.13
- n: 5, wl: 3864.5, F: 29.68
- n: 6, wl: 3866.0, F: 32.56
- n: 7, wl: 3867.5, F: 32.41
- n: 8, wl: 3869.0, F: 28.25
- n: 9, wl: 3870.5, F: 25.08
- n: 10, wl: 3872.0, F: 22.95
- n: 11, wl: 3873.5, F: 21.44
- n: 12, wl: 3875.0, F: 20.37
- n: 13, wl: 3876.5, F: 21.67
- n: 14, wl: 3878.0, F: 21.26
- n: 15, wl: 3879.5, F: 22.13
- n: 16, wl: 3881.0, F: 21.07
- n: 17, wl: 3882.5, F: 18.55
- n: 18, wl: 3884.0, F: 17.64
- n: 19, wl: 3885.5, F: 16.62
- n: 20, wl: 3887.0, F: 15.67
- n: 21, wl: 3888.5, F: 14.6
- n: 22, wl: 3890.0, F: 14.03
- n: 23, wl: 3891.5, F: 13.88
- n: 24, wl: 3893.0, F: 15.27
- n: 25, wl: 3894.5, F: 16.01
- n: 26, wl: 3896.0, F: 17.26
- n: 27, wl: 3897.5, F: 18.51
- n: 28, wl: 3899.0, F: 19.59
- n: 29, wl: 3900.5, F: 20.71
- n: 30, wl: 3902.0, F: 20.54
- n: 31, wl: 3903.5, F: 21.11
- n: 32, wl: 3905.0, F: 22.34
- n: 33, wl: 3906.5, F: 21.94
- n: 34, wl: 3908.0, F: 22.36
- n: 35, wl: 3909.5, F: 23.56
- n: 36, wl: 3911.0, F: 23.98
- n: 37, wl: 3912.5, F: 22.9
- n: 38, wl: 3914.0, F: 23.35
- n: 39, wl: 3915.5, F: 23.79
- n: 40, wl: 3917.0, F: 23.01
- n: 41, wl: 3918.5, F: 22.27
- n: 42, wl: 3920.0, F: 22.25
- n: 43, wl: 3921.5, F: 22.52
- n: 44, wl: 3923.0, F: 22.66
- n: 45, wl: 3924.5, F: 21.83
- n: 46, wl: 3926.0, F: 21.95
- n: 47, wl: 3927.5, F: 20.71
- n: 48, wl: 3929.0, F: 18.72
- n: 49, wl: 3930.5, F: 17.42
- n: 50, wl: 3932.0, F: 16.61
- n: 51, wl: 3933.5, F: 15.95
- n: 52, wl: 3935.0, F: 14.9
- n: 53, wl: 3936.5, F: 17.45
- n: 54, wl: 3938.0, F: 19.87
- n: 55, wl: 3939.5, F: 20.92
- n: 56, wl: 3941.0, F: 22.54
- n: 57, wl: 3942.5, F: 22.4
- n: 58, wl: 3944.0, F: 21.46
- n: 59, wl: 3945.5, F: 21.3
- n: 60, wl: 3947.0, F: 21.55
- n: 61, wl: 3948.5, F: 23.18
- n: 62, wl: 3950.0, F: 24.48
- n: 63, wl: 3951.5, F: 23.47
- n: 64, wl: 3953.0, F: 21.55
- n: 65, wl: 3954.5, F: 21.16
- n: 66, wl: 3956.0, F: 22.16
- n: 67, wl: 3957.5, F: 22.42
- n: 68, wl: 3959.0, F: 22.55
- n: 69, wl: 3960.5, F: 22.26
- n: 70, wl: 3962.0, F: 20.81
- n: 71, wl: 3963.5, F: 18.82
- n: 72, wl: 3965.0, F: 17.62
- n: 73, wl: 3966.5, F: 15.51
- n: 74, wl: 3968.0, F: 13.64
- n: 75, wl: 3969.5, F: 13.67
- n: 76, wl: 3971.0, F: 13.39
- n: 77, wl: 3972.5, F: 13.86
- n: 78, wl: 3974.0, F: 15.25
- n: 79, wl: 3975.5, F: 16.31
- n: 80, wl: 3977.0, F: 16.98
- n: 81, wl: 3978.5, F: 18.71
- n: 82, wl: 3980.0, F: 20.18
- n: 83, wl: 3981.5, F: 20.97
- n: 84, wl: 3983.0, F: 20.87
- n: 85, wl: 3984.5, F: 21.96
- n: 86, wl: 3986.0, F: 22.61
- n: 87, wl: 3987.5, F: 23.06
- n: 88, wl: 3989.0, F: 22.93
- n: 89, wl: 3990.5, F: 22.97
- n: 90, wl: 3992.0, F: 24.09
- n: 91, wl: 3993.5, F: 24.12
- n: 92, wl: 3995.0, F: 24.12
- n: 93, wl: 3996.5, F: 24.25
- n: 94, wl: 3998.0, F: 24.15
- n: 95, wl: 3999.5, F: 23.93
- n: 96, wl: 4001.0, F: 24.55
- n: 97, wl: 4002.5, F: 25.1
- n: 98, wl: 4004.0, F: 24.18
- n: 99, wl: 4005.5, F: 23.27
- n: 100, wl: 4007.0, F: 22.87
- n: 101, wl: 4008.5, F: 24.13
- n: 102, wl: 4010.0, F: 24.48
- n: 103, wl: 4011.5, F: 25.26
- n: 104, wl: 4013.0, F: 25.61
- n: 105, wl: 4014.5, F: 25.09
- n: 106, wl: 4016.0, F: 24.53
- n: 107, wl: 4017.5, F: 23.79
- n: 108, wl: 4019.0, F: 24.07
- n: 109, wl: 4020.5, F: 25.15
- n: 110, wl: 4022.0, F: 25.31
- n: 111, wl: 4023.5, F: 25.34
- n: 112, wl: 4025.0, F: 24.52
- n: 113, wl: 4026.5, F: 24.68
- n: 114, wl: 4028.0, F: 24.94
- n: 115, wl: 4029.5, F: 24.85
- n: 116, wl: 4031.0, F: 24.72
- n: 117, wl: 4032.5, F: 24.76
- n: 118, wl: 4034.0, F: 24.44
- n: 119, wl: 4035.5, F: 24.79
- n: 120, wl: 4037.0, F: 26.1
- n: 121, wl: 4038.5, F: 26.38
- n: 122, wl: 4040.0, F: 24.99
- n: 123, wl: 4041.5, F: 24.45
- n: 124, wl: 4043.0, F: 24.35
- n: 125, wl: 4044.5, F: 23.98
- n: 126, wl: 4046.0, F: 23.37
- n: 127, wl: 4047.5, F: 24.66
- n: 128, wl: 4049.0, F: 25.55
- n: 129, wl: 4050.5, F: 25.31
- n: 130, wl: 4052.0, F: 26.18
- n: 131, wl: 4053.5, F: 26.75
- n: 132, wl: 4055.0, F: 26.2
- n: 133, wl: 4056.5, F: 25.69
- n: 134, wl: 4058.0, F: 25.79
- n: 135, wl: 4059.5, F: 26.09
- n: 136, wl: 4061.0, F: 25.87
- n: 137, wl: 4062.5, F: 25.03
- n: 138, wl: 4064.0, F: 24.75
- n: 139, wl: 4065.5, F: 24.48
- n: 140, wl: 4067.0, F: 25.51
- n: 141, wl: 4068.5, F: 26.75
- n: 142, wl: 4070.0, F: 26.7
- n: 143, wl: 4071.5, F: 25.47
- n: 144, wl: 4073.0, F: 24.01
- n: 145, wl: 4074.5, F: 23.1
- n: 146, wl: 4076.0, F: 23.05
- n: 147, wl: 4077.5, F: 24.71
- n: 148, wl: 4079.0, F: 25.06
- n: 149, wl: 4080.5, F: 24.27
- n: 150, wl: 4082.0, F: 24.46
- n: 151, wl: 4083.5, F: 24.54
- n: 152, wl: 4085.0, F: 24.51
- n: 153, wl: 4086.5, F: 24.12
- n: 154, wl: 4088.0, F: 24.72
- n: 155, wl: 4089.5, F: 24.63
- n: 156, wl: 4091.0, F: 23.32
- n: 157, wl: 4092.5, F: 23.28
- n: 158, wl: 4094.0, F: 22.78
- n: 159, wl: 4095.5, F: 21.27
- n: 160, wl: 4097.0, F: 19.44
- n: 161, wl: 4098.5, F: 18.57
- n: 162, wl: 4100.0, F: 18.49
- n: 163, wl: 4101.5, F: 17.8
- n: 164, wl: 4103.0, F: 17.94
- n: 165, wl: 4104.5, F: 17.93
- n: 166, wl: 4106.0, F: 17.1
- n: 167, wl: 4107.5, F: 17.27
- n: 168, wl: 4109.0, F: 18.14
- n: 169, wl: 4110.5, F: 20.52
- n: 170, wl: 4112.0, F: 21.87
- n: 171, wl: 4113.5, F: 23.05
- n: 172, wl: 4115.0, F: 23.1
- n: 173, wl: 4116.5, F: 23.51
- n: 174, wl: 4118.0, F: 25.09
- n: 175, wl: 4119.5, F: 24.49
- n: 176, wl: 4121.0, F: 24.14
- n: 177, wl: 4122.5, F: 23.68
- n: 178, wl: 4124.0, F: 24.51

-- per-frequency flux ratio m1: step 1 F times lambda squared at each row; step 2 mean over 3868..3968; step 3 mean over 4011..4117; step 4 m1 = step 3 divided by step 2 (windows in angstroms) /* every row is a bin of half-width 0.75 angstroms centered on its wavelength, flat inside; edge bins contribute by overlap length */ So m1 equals 1.25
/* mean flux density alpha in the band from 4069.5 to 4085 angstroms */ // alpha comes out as 24.5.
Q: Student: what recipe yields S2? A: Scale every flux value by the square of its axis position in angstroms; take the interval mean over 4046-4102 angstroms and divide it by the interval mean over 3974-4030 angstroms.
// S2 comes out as 1.1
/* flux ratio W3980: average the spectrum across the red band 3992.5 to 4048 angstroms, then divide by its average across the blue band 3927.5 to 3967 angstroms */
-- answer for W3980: 1.21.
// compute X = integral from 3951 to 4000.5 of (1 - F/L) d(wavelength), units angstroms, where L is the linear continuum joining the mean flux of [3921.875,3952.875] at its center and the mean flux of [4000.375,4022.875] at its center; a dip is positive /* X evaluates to 5.0 angstroms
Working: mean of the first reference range 20.5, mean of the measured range 20.3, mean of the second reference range 24.5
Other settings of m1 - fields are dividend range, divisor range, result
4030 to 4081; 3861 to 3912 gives 1.28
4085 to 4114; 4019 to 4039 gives 0.86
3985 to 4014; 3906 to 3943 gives 1.19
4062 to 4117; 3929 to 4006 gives 1.17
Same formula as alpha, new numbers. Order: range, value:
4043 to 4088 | 25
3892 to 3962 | 20.9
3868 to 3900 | 19.3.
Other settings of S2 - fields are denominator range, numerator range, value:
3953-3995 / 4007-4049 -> 1.29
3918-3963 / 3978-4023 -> 1.16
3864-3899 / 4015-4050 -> 1.30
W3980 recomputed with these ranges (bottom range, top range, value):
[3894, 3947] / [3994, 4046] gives 1.19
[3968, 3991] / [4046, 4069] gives 1.37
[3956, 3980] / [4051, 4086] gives 1.42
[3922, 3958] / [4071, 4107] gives 1.07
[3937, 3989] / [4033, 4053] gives 1.25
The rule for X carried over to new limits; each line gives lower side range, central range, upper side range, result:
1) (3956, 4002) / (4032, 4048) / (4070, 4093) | -1.5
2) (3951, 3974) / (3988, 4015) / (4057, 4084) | -4.1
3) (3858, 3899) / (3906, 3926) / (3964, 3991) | -2.6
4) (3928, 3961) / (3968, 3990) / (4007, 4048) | 3.8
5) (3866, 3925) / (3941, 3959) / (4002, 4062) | 0.2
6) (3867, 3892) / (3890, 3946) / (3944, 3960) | 3.0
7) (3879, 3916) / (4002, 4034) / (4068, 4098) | -3.2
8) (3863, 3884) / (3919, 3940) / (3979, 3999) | 3.5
